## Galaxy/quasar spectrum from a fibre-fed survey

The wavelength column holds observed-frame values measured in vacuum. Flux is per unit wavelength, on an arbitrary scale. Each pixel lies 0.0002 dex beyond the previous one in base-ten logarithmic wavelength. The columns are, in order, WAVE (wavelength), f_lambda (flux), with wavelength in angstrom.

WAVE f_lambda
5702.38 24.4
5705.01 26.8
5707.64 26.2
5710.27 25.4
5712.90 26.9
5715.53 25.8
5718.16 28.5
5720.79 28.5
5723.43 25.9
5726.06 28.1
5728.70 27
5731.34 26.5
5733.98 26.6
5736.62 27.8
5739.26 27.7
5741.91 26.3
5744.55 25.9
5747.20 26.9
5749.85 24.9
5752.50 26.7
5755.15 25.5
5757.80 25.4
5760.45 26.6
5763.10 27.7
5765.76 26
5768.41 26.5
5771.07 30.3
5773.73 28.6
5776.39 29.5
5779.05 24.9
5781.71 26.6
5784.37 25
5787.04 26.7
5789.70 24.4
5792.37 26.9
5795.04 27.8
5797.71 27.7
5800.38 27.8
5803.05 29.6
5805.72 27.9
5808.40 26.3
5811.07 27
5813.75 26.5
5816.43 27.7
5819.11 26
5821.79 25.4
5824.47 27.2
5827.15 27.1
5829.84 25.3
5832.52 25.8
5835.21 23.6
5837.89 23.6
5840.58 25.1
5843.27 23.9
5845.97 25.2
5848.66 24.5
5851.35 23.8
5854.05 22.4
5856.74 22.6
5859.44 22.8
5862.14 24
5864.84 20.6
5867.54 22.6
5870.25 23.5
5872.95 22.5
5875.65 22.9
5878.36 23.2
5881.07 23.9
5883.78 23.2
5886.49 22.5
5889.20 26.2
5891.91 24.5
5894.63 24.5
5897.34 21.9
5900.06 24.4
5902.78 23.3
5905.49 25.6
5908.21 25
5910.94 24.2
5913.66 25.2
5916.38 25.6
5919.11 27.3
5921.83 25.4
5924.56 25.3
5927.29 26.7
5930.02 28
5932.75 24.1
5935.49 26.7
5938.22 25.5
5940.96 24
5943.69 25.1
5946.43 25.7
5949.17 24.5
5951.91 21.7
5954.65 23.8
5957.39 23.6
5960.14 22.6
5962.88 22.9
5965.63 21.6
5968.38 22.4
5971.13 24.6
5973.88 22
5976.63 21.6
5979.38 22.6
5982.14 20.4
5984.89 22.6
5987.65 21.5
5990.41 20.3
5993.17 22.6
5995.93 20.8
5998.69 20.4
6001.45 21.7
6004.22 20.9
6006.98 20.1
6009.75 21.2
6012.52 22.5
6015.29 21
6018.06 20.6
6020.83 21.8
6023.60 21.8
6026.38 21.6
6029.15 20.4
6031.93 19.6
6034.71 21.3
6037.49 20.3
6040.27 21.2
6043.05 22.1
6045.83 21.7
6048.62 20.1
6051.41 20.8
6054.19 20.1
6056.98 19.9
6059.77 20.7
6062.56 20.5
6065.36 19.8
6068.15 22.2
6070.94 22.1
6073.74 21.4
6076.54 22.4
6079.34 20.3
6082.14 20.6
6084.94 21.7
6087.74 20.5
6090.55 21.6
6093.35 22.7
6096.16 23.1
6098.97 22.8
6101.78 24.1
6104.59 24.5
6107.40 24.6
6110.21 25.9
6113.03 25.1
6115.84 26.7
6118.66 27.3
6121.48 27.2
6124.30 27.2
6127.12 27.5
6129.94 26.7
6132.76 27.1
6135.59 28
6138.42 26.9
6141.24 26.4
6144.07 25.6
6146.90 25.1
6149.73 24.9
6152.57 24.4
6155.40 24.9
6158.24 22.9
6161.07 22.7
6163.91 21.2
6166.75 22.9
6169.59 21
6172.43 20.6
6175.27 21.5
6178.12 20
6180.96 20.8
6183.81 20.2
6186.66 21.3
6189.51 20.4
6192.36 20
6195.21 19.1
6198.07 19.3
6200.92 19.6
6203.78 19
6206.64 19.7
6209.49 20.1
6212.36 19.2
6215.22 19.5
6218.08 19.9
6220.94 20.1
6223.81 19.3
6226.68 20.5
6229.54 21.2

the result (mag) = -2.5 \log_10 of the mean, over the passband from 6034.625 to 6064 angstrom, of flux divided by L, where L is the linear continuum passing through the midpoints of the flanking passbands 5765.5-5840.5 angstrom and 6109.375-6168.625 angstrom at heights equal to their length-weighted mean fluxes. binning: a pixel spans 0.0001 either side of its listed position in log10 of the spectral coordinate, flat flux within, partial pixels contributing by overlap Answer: 0.24 mag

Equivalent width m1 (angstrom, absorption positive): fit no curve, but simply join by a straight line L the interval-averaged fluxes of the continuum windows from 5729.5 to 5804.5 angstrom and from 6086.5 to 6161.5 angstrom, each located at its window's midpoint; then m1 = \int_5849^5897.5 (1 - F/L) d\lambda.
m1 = 5.7 angstrom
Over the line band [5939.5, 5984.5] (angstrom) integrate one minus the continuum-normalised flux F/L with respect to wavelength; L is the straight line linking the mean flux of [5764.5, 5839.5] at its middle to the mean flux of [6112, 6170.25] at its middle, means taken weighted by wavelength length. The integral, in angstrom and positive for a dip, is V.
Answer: 5.2 angstrom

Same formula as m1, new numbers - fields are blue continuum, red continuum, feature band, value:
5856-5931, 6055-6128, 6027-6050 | 2.50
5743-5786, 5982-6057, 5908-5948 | -4.35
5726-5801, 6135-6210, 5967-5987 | 1.70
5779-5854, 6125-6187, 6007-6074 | 9.72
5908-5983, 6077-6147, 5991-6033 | 5.67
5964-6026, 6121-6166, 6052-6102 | 4.93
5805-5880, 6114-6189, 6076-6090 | 1.87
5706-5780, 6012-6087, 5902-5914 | -0.48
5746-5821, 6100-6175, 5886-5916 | 2.13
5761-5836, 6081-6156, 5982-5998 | 2.69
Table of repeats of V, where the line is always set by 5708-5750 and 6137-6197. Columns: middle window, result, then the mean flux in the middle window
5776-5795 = 0.0 angstrom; 26.2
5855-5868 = 1.5 angstrom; 22.5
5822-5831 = -0.2 angstrom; 26.4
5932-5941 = -0.2 angstrom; 25.3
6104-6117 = -1.3 angstrom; 25.4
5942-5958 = 0.4 angstrom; 24.1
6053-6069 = 2.1 angstrom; 20.5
